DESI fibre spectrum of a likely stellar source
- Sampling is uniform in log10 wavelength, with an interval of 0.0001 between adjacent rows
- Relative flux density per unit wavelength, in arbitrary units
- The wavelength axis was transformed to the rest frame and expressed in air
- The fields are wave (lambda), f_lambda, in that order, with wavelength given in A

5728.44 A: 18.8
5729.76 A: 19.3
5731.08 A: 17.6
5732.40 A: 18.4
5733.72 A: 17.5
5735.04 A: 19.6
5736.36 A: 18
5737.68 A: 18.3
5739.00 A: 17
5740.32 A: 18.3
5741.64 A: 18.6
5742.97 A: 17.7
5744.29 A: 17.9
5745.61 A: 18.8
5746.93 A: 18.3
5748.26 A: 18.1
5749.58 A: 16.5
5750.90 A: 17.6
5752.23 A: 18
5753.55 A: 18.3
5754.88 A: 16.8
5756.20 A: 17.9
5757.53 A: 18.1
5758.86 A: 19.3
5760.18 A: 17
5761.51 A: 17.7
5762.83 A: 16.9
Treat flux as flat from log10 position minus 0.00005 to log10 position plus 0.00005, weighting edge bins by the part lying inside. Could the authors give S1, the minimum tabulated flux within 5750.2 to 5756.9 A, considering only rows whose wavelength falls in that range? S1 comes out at 16.8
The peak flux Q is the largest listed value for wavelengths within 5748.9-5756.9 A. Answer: 18.3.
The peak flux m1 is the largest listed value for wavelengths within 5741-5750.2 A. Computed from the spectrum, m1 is 18.8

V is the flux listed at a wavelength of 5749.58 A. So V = 16.5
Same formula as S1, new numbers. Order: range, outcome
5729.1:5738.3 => 17.5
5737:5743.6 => 17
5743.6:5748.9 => 17.9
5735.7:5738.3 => 18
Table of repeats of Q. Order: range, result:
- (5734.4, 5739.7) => 19.6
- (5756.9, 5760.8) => 19.3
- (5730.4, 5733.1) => 18.4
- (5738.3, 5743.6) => 18.6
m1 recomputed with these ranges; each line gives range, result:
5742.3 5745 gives 17.9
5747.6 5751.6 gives 18.1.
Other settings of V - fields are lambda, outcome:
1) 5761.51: 17.7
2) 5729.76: 19.3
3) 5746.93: 18.3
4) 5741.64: 18.6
